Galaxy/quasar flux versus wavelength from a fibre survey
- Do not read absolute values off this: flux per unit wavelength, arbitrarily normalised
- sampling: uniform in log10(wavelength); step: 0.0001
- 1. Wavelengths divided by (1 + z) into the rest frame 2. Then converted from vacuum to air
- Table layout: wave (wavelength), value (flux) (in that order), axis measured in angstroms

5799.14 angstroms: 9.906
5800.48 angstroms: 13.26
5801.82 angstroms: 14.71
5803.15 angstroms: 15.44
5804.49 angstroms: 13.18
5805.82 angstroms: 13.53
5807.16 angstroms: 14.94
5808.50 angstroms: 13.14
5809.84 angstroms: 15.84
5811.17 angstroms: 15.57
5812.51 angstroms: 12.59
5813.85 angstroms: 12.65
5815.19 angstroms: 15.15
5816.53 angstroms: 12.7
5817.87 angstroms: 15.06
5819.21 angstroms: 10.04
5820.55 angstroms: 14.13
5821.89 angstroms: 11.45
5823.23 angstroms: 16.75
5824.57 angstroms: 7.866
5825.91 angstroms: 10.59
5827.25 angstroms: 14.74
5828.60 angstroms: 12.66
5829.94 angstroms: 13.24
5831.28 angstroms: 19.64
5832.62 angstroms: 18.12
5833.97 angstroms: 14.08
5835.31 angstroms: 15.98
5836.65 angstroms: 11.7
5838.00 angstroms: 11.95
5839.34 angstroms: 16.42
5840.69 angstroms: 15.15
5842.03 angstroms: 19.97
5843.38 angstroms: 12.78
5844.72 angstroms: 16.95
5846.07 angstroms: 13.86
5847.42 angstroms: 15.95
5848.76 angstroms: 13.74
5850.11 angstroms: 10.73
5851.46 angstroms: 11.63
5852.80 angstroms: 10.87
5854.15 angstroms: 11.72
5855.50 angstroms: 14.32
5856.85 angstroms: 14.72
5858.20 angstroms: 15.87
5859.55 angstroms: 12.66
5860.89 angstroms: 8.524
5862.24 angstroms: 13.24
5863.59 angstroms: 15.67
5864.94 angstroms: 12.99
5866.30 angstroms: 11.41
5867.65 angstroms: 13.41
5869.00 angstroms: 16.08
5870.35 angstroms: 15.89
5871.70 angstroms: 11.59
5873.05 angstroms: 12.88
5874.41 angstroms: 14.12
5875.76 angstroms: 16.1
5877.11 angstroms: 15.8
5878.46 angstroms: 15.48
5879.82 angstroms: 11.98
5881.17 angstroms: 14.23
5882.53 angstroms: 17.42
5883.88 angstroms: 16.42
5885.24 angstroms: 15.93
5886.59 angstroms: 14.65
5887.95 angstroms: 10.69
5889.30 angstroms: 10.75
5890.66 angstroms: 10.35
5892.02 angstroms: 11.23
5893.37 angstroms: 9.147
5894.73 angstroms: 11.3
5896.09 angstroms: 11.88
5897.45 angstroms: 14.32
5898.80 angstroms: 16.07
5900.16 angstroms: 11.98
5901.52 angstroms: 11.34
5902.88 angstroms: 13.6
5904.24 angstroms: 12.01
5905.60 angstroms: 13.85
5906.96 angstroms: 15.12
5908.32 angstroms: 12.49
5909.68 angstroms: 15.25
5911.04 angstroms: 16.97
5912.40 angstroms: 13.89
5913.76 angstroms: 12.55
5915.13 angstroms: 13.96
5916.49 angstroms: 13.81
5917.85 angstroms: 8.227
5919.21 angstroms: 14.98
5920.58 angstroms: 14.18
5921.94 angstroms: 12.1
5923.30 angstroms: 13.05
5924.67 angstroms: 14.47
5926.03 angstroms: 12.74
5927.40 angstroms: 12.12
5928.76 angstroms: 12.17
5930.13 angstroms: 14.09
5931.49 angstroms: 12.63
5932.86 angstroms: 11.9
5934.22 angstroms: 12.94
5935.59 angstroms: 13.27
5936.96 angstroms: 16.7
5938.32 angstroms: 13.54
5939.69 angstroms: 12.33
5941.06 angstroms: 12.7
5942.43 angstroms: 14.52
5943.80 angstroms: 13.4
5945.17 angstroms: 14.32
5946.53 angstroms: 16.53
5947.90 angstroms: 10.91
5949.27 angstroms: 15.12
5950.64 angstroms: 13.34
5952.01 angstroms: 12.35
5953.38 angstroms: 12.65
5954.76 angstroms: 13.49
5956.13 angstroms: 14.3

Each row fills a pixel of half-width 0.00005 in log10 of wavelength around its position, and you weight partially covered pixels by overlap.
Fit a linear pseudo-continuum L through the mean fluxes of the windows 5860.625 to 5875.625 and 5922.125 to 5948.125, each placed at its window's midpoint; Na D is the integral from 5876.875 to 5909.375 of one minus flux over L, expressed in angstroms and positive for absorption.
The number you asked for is 0.52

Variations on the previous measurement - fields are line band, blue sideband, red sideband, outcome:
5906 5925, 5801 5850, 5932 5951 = 0.2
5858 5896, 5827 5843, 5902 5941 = 2.6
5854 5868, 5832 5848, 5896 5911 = 1.4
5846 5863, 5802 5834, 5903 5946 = 1.0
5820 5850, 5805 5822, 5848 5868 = -2.6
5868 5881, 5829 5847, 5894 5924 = -0.1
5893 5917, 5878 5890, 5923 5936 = 0.4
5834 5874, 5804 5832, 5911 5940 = -0.8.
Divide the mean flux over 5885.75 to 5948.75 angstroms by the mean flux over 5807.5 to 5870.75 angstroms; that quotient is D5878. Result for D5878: 0.9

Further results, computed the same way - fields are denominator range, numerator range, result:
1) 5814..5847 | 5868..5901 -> 0.96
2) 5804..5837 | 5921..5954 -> 0.96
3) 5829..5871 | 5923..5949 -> 0.95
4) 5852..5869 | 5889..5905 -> 0.92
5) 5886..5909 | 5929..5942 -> 1.08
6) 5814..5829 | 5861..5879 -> 1.09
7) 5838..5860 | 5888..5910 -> 0.88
